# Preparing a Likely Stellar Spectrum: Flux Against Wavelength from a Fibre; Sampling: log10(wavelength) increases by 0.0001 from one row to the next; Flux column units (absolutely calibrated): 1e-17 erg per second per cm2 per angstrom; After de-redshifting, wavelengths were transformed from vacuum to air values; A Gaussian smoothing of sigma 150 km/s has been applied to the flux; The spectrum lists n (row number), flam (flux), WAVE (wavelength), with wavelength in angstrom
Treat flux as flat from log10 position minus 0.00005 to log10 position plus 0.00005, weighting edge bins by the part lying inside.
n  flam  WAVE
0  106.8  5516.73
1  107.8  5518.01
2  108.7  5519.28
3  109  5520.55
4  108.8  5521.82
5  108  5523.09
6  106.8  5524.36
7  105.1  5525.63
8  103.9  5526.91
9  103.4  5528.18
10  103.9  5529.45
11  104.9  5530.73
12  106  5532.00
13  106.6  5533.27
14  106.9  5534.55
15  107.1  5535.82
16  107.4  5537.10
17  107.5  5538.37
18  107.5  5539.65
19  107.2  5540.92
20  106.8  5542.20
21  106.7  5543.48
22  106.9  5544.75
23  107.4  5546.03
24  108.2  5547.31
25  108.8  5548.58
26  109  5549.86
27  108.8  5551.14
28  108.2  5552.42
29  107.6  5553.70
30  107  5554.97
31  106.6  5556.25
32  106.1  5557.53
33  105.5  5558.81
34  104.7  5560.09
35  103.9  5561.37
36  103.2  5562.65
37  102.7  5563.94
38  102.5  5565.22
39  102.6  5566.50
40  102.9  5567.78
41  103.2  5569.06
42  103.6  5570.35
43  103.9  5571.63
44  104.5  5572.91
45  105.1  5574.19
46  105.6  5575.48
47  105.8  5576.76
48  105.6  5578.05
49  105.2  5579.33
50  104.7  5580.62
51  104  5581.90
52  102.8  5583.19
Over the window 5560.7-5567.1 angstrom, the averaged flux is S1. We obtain 103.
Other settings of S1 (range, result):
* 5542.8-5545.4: 107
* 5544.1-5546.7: 107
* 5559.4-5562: 104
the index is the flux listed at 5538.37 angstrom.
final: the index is 107.5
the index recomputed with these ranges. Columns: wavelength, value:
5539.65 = 107.5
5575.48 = 105.6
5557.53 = 106.1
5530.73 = 104.9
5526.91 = 103.9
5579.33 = 105.2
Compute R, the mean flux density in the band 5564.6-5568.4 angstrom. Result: 103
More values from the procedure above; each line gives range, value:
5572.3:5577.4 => 105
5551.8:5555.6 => 108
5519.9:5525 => 108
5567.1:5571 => 103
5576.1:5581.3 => 105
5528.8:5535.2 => 106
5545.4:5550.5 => 108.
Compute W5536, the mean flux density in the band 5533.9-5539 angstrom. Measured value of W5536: 107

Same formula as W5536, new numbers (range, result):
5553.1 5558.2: 107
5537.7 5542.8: 107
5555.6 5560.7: 106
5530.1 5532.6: 106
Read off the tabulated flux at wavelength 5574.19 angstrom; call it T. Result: 105.1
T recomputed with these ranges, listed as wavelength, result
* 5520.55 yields 109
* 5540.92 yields 107.2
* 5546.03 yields 107.4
